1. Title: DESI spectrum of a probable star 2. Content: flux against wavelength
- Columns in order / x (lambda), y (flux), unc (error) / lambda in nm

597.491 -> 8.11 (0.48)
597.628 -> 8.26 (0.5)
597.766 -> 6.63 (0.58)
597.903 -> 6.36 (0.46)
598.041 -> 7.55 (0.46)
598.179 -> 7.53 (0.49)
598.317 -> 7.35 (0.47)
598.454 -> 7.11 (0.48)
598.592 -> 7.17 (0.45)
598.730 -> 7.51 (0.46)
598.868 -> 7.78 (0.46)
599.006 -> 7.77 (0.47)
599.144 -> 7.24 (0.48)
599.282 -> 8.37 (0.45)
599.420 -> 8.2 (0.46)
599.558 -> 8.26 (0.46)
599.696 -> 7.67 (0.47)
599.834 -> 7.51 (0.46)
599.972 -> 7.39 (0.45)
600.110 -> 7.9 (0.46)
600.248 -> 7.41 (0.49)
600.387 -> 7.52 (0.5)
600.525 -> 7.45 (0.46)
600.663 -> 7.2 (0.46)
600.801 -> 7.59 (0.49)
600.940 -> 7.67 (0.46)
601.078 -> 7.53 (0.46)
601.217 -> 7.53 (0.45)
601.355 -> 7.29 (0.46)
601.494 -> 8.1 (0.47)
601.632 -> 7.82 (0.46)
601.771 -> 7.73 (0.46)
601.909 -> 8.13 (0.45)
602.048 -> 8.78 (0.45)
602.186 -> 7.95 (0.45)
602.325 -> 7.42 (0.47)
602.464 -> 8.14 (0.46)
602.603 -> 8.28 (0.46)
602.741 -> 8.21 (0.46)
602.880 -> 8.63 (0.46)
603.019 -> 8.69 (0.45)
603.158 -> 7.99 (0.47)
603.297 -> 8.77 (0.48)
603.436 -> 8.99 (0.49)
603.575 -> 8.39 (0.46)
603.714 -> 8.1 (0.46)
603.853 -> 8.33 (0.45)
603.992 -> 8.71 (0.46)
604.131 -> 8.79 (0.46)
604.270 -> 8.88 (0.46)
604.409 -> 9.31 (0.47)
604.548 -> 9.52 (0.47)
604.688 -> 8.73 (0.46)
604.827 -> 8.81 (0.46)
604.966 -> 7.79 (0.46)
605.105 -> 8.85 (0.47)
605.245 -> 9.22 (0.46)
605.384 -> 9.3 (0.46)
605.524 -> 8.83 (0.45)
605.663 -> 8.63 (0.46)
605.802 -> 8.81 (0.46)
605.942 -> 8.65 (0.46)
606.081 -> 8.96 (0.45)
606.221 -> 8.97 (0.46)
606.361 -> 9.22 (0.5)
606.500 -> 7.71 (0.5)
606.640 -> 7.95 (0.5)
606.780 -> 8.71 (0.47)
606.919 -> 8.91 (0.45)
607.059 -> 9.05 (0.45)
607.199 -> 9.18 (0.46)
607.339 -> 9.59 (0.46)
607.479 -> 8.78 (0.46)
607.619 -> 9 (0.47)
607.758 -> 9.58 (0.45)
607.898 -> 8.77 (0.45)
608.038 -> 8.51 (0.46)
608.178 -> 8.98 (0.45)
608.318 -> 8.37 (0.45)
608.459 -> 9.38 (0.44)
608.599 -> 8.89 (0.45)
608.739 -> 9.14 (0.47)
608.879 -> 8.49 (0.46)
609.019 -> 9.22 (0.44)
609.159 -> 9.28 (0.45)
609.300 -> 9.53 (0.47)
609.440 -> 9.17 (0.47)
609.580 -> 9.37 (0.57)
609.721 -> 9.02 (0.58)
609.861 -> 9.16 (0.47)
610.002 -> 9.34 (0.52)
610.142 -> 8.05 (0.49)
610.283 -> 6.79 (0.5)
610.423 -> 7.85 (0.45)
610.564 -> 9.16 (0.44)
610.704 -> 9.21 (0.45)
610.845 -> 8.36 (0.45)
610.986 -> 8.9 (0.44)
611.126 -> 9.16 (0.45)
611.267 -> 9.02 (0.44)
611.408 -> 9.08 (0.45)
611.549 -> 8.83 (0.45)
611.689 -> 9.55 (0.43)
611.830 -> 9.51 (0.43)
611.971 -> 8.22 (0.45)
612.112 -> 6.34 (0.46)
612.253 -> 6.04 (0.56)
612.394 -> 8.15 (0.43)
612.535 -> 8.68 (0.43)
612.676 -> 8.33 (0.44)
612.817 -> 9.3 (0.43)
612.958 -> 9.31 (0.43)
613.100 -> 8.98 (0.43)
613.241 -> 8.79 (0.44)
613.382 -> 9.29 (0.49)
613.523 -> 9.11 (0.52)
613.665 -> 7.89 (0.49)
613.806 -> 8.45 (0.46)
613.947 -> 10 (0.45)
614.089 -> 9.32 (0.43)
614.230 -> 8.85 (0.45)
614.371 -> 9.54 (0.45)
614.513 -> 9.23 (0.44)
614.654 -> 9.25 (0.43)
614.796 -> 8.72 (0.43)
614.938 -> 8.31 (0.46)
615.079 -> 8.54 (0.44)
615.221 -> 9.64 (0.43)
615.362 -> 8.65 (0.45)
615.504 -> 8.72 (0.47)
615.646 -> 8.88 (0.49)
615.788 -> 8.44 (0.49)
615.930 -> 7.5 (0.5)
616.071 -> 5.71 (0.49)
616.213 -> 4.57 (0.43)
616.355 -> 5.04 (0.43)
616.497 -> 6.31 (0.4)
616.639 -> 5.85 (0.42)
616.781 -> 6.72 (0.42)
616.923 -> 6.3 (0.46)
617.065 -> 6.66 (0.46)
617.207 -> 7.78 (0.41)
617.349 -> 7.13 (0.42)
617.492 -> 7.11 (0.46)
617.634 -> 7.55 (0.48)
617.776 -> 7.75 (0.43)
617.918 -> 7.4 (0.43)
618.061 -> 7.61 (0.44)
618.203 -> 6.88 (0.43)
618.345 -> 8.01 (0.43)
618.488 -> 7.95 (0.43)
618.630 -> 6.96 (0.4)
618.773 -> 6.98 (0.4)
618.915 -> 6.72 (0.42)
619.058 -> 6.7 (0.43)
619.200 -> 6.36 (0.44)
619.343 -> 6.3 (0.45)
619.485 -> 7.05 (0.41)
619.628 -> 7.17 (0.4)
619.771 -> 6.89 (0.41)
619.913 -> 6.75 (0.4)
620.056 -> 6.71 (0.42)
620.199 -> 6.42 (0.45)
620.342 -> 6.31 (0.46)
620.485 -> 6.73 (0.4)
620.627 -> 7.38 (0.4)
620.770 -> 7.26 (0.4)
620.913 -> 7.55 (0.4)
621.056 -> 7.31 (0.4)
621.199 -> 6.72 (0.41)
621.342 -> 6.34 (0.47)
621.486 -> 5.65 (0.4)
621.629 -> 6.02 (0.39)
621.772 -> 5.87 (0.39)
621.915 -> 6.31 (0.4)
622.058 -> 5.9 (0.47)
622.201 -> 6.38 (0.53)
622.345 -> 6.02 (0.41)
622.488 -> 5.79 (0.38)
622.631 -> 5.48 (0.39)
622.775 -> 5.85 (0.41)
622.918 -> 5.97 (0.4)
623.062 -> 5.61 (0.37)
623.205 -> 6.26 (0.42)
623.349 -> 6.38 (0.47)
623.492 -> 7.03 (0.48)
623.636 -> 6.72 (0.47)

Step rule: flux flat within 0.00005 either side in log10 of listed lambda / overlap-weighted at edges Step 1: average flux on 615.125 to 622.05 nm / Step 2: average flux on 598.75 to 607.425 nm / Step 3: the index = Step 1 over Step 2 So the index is 0.84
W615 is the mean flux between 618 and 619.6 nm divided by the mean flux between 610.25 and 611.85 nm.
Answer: 0.80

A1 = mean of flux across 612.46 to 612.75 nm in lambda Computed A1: 8.51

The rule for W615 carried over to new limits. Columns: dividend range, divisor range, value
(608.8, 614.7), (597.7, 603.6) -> 1.13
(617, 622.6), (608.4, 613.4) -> 0.78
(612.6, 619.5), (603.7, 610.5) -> 0.88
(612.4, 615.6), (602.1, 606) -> 1.04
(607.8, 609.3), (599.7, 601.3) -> 1.19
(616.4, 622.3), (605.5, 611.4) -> 0.77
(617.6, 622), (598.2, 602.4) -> 0.90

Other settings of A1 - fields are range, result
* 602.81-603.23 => 8.43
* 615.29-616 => 8.44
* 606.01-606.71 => 8.56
